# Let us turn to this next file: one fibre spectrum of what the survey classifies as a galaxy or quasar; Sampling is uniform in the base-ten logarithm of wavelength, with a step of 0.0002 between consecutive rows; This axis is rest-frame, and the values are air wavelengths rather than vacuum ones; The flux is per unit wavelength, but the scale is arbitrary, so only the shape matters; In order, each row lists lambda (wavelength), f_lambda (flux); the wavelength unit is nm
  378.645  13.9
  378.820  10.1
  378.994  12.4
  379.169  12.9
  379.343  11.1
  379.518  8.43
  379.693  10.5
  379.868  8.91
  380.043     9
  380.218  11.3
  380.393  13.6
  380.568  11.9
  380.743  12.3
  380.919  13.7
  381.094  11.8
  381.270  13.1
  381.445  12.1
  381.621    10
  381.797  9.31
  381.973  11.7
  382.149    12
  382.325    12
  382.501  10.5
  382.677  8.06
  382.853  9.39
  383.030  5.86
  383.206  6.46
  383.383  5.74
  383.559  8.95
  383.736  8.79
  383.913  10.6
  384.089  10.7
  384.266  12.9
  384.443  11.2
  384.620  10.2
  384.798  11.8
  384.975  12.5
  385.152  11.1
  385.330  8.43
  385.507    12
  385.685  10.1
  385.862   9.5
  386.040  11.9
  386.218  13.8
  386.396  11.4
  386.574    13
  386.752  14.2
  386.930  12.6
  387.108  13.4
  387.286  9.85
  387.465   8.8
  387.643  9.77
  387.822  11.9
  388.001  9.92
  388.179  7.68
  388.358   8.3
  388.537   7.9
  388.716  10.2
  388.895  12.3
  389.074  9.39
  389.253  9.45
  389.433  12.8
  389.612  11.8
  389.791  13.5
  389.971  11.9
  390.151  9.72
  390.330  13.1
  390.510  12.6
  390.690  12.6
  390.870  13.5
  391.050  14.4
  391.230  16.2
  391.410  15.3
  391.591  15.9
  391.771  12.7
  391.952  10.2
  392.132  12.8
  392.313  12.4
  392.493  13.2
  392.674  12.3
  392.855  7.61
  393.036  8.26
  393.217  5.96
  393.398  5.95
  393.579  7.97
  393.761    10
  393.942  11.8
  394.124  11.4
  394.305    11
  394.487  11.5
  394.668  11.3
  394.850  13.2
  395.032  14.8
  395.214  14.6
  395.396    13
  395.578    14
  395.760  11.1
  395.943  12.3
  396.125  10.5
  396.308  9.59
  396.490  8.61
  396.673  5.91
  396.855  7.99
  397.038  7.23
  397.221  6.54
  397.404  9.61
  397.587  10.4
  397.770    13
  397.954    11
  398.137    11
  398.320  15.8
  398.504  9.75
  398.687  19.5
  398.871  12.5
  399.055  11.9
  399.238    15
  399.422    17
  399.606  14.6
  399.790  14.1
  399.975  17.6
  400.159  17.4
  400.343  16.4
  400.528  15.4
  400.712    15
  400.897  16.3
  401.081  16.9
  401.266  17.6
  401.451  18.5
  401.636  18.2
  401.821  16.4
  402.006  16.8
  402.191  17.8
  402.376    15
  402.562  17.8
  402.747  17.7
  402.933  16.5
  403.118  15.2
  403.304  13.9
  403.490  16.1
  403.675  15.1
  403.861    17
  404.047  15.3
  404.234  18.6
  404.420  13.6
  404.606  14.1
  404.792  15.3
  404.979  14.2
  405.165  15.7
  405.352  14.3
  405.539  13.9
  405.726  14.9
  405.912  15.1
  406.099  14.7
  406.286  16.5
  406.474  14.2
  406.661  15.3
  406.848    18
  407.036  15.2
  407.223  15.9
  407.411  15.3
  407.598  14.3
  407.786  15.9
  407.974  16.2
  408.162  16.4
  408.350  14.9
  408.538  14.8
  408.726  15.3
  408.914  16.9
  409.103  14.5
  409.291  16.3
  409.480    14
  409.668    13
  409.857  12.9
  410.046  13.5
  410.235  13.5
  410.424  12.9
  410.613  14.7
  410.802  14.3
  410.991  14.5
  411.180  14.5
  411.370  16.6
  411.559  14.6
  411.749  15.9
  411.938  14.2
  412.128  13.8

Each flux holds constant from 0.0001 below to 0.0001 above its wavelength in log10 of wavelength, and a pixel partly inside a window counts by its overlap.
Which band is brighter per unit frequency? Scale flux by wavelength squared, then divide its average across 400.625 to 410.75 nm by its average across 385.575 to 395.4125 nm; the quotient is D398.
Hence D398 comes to 1.5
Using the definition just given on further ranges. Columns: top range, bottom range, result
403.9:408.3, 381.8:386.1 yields 1.71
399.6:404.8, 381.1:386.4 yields 1.71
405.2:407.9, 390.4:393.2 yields 1.32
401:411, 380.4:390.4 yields 1.59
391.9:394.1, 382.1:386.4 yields 1.02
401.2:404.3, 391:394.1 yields 1.55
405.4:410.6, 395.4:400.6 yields 1.27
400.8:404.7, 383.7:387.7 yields 1.58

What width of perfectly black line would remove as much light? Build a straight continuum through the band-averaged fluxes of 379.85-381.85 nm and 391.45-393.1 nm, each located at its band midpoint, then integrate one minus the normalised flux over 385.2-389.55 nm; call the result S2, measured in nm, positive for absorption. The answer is 0.35 nm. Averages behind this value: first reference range 11.5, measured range 10.8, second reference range 11.9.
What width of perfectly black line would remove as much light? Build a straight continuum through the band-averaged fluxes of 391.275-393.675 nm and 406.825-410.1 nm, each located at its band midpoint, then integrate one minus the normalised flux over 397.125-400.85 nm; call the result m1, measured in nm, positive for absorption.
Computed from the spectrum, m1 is -0.304 nm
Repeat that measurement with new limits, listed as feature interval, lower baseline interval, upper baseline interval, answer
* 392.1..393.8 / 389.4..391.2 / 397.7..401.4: 0.48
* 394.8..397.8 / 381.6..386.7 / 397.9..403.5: 0.75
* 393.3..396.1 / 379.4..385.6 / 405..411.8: 0.23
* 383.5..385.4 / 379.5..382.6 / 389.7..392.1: 0.20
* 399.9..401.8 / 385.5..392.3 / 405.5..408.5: -0.36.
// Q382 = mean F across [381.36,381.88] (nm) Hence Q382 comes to 10.5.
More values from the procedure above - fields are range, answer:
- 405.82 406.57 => 15.1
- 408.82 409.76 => 14.9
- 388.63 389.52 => 10.8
